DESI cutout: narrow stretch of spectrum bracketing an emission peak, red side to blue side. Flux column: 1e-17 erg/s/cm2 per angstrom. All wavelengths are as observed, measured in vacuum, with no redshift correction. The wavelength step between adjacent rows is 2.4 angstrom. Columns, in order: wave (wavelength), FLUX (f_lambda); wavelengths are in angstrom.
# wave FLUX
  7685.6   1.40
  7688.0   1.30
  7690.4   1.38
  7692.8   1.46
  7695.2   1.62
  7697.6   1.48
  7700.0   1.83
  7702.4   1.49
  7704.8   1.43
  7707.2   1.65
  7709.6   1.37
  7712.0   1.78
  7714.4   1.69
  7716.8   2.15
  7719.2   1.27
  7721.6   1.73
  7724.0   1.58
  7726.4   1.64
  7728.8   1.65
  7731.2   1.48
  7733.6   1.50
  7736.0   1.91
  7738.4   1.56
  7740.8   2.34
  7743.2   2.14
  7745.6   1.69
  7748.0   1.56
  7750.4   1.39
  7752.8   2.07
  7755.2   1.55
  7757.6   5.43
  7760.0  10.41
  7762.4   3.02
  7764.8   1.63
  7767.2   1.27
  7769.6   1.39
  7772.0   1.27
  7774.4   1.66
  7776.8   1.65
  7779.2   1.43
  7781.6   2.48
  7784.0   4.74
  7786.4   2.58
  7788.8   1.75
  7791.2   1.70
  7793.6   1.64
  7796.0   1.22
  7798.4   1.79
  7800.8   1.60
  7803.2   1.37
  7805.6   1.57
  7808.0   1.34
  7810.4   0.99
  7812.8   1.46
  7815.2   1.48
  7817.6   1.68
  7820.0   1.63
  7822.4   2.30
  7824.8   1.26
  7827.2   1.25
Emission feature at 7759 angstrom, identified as Halpha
